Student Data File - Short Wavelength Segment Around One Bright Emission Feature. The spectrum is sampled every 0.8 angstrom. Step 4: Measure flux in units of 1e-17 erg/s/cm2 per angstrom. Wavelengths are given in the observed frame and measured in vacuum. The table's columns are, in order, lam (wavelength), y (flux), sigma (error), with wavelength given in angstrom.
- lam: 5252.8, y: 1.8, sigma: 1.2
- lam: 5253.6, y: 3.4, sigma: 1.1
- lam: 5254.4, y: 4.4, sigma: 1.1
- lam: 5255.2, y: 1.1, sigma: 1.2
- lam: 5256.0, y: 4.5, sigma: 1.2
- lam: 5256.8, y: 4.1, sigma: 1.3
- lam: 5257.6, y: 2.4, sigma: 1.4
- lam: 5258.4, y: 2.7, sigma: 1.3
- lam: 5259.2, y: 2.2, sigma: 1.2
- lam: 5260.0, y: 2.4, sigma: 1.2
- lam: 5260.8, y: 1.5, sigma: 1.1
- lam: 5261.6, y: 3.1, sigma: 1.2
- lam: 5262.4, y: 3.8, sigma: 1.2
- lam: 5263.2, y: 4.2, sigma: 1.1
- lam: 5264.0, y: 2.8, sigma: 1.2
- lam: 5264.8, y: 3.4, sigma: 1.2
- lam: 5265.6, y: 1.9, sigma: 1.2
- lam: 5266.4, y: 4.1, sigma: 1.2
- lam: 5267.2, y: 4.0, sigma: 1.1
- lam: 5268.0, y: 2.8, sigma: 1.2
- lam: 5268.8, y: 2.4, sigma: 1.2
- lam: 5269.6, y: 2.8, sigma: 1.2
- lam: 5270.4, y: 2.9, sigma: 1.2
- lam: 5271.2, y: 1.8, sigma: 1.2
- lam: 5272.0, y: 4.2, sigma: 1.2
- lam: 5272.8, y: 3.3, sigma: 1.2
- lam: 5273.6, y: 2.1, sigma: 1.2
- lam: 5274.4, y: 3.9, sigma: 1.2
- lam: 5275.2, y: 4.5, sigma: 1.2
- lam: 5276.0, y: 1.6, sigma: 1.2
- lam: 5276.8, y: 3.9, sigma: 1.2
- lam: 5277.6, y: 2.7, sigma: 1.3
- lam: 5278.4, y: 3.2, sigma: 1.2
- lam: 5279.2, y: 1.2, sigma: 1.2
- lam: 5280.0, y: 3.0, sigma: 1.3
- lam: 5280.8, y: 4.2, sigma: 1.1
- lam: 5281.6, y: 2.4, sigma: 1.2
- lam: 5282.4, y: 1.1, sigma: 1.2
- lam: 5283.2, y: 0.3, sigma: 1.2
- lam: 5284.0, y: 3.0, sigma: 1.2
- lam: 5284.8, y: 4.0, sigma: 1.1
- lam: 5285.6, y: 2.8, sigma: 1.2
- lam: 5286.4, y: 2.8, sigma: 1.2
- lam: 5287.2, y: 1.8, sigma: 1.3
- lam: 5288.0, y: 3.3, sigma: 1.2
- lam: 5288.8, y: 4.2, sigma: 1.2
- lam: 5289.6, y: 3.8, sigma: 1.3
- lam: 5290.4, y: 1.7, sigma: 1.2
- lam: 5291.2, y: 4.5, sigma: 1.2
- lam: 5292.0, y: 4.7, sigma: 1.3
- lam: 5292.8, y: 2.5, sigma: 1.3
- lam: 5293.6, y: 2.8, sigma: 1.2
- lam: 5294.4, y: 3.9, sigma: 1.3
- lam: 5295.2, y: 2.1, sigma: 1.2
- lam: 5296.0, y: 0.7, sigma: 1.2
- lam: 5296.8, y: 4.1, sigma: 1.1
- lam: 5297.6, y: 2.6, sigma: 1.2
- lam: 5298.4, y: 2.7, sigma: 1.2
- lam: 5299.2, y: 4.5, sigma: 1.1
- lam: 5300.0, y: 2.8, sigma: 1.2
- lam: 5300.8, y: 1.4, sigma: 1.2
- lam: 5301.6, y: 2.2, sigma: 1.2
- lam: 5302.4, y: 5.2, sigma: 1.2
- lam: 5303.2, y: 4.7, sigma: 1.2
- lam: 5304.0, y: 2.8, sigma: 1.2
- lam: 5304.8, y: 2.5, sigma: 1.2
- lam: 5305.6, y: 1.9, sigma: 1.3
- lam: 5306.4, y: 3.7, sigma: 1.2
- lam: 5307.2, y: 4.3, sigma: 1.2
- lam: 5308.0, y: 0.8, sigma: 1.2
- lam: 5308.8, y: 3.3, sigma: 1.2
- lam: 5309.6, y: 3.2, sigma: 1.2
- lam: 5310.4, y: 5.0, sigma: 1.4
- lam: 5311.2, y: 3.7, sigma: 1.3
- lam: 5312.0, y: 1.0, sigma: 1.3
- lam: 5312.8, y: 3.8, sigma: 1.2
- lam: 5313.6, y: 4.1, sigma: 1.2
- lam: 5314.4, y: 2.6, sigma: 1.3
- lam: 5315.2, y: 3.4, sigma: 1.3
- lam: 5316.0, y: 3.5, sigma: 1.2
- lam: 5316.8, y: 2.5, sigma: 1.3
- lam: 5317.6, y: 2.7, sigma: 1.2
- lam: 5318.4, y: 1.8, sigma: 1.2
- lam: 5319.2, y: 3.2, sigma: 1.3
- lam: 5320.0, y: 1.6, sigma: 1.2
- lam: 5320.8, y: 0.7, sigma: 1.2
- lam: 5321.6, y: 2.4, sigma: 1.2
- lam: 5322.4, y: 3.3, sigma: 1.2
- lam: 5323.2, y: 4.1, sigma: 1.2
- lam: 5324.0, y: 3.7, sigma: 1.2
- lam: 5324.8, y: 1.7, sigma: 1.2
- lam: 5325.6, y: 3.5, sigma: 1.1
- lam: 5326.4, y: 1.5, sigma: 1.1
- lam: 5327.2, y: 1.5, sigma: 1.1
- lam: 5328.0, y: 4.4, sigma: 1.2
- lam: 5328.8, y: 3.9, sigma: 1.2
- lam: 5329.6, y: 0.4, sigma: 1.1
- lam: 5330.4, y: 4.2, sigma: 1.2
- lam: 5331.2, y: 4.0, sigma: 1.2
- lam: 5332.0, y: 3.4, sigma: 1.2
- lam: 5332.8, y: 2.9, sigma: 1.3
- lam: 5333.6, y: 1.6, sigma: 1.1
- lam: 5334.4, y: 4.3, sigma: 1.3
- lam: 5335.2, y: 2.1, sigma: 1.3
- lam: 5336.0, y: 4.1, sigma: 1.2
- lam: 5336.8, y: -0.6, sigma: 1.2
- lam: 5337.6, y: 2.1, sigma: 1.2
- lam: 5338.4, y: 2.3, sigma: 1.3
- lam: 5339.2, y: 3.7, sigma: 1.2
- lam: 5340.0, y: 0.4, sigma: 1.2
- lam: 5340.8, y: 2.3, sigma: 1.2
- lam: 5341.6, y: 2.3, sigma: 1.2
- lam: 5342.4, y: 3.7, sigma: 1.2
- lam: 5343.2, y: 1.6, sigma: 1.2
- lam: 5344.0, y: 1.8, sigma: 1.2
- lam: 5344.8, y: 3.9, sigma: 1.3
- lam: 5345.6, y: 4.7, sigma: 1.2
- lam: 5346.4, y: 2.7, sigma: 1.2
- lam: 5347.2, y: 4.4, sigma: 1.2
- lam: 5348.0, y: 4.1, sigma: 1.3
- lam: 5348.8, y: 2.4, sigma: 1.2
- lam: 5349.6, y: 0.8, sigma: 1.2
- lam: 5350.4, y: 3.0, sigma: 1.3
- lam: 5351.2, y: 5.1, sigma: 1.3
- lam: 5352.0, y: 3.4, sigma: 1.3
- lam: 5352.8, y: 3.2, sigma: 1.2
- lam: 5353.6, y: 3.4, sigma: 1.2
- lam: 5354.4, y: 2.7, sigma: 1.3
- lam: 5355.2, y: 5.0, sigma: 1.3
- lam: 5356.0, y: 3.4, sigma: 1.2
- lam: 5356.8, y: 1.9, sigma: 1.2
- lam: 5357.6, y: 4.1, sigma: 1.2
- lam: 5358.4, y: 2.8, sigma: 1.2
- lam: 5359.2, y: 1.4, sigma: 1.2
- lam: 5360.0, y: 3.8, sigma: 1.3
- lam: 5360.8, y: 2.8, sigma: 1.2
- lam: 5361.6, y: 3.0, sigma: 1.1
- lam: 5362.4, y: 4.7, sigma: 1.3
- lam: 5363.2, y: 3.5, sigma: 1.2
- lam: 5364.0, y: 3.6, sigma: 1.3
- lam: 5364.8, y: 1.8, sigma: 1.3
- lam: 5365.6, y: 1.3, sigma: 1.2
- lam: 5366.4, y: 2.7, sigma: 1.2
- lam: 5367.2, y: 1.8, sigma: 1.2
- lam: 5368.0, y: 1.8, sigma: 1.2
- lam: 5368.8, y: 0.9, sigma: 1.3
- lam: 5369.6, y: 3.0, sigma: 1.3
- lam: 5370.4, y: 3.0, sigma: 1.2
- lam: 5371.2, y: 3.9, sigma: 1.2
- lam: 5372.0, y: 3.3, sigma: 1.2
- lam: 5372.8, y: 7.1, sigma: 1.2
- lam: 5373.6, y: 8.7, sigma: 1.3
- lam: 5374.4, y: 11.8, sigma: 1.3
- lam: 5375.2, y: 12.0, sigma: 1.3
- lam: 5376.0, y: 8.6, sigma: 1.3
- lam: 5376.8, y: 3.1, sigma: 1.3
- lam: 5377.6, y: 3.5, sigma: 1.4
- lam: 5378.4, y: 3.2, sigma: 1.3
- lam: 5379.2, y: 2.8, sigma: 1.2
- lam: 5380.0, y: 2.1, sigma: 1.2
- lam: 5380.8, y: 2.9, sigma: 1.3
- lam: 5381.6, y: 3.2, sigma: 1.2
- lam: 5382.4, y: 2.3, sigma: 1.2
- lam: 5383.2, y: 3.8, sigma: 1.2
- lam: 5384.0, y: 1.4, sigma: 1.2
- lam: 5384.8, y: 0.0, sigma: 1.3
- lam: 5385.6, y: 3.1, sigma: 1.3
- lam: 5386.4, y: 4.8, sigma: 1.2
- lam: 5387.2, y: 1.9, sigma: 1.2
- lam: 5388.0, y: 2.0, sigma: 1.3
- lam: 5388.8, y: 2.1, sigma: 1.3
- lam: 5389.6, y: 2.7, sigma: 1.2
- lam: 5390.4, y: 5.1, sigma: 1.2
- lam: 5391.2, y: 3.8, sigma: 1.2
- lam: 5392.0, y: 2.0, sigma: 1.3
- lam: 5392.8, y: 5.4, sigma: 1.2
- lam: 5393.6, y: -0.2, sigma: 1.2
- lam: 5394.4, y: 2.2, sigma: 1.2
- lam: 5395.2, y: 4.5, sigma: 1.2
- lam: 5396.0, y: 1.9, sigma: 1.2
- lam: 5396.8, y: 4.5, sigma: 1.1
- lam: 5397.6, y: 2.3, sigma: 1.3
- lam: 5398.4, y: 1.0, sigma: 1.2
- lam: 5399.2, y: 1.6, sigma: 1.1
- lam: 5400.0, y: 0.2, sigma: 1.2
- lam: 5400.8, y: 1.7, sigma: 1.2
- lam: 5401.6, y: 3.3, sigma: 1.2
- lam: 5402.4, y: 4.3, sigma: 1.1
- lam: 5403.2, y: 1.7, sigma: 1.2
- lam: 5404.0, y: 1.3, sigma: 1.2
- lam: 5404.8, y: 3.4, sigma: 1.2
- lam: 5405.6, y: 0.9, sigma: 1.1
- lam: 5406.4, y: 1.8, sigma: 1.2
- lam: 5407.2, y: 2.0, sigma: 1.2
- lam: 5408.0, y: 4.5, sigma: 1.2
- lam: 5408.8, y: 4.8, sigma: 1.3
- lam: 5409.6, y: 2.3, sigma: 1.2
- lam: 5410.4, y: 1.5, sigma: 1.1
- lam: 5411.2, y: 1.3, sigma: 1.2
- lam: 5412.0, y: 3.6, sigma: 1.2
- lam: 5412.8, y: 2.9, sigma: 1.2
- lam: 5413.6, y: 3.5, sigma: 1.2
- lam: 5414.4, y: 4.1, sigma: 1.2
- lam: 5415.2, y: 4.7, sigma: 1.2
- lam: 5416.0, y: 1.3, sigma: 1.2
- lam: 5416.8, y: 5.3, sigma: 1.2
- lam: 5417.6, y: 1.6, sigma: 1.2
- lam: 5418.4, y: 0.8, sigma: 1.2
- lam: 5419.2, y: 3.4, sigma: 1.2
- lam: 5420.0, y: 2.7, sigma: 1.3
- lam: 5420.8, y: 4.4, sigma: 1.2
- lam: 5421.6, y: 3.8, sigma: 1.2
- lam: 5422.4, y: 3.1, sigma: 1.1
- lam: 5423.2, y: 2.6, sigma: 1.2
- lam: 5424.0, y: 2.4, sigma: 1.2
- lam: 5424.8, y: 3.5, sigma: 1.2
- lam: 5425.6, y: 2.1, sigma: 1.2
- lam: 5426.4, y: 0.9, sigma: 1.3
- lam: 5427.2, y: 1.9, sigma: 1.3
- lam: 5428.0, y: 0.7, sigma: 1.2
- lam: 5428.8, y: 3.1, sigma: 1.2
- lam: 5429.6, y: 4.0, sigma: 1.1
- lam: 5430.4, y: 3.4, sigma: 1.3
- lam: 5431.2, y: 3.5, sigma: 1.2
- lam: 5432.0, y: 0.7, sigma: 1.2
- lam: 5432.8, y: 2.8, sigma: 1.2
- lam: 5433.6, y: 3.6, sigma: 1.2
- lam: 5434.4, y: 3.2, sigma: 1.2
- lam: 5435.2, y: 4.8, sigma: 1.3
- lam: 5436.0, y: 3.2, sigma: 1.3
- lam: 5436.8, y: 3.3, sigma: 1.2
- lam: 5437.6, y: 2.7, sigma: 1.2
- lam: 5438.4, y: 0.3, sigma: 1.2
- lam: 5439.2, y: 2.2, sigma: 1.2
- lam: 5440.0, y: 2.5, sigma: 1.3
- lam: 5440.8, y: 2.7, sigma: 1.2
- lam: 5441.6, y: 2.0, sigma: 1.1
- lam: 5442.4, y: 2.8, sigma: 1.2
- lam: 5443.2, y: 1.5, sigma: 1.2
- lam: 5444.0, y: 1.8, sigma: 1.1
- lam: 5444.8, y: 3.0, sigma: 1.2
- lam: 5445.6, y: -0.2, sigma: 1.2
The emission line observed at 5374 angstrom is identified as H-beta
